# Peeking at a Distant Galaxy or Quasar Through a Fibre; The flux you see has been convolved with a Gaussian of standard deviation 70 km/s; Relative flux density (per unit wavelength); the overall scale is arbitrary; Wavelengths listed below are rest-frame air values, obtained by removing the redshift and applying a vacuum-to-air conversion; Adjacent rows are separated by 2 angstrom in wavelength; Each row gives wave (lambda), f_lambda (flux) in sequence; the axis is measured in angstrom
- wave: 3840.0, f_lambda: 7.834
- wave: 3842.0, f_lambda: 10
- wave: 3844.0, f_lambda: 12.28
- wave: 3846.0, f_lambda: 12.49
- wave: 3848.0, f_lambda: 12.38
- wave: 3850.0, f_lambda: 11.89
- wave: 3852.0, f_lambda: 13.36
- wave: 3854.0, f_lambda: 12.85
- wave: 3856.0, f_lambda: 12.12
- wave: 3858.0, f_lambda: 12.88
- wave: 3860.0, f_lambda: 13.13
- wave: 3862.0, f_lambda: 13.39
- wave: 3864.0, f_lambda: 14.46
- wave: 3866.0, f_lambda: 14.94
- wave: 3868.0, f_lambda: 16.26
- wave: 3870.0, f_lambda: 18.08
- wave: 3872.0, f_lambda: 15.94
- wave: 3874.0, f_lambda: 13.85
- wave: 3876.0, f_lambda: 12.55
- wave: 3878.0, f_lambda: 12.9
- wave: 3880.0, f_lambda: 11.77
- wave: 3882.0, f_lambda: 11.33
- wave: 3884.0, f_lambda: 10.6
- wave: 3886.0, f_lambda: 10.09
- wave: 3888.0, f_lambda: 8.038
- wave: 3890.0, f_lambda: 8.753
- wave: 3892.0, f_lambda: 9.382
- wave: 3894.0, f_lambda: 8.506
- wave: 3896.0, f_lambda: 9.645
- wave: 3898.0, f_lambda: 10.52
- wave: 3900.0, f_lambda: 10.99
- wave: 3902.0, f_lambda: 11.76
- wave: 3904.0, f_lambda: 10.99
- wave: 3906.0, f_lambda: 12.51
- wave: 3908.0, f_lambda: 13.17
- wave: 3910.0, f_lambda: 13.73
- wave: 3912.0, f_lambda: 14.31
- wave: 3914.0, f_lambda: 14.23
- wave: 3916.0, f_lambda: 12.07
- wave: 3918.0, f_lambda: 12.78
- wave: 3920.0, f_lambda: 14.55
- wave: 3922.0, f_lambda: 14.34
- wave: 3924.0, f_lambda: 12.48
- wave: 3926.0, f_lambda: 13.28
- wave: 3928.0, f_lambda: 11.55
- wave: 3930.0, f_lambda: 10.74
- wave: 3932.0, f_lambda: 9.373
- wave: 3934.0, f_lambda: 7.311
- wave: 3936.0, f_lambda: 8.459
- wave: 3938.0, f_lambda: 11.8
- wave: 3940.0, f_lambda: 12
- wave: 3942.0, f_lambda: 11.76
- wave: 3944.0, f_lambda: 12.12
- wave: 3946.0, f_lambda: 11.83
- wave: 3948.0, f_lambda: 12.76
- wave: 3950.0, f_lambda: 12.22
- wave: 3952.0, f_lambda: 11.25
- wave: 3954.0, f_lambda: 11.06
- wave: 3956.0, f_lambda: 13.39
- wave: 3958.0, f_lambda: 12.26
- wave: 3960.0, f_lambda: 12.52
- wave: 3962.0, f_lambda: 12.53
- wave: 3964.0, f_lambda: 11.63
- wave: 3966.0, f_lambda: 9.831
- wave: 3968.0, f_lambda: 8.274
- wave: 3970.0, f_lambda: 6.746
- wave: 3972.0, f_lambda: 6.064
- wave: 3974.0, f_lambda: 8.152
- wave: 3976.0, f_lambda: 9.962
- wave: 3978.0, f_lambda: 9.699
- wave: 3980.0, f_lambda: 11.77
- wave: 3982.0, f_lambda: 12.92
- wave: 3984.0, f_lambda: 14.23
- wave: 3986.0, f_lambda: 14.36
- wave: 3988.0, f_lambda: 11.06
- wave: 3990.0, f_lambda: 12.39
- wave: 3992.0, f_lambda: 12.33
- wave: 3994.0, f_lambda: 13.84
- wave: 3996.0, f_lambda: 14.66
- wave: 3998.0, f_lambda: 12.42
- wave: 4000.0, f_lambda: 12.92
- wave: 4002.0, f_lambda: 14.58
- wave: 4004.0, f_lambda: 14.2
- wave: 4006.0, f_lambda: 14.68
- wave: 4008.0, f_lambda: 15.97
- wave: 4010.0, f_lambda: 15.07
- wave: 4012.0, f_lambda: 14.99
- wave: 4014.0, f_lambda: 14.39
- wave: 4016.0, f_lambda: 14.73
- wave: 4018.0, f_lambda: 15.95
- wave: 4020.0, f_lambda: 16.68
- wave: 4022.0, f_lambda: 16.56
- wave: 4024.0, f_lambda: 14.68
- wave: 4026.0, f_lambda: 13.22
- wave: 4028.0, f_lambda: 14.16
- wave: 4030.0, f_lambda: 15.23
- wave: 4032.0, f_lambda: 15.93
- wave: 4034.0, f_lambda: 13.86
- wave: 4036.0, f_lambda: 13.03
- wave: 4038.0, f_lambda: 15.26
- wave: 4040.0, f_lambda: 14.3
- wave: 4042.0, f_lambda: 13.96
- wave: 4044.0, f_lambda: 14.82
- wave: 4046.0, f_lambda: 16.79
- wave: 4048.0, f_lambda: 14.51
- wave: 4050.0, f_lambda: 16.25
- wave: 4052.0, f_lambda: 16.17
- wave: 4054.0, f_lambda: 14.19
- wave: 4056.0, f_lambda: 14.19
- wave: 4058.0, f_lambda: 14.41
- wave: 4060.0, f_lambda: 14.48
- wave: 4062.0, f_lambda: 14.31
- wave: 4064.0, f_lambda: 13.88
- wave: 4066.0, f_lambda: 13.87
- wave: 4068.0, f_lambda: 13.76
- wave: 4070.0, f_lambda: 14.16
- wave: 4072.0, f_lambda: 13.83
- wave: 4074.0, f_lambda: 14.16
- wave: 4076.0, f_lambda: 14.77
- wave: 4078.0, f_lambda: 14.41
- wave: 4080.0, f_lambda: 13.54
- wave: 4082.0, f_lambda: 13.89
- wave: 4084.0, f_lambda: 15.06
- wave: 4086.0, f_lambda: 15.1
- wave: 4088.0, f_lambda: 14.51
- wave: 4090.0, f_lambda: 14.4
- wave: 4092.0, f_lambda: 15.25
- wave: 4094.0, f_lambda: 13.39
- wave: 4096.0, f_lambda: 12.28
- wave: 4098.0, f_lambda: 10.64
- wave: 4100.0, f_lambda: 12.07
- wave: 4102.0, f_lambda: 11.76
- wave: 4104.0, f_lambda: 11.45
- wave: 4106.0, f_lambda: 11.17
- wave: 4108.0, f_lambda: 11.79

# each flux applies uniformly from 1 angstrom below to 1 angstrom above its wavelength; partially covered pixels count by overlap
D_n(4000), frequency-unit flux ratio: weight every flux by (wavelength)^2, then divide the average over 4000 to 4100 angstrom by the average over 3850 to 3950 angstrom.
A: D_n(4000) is 1.29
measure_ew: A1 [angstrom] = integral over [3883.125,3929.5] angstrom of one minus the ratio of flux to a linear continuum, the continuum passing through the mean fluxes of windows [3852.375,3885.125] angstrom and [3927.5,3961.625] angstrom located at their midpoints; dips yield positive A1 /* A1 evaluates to 2.7 angstrom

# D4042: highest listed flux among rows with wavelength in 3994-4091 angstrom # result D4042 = 16.79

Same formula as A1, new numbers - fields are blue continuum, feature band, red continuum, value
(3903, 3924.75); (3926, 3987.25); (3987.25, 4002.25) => 9.8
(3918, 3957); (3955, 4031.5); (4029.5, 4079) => 1.5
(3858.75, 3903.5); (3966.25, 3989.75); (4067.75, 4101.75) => 4.7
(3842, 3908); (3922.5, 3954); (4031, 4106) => 3.7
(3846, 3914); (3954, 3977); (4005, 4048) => 6.1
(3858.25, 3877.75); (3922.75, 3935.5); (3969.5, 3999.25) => 2.2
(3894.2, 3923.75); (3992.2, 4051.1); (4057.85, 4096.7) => -4.8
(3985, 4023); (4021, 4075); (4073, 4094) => -0.8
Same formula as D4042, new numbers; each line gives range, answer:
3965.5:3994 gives 14.36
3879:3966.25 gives 14.55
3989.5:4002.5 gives 14.66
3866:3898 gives 18.08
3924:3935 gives 13.28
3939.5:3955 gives 12.76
